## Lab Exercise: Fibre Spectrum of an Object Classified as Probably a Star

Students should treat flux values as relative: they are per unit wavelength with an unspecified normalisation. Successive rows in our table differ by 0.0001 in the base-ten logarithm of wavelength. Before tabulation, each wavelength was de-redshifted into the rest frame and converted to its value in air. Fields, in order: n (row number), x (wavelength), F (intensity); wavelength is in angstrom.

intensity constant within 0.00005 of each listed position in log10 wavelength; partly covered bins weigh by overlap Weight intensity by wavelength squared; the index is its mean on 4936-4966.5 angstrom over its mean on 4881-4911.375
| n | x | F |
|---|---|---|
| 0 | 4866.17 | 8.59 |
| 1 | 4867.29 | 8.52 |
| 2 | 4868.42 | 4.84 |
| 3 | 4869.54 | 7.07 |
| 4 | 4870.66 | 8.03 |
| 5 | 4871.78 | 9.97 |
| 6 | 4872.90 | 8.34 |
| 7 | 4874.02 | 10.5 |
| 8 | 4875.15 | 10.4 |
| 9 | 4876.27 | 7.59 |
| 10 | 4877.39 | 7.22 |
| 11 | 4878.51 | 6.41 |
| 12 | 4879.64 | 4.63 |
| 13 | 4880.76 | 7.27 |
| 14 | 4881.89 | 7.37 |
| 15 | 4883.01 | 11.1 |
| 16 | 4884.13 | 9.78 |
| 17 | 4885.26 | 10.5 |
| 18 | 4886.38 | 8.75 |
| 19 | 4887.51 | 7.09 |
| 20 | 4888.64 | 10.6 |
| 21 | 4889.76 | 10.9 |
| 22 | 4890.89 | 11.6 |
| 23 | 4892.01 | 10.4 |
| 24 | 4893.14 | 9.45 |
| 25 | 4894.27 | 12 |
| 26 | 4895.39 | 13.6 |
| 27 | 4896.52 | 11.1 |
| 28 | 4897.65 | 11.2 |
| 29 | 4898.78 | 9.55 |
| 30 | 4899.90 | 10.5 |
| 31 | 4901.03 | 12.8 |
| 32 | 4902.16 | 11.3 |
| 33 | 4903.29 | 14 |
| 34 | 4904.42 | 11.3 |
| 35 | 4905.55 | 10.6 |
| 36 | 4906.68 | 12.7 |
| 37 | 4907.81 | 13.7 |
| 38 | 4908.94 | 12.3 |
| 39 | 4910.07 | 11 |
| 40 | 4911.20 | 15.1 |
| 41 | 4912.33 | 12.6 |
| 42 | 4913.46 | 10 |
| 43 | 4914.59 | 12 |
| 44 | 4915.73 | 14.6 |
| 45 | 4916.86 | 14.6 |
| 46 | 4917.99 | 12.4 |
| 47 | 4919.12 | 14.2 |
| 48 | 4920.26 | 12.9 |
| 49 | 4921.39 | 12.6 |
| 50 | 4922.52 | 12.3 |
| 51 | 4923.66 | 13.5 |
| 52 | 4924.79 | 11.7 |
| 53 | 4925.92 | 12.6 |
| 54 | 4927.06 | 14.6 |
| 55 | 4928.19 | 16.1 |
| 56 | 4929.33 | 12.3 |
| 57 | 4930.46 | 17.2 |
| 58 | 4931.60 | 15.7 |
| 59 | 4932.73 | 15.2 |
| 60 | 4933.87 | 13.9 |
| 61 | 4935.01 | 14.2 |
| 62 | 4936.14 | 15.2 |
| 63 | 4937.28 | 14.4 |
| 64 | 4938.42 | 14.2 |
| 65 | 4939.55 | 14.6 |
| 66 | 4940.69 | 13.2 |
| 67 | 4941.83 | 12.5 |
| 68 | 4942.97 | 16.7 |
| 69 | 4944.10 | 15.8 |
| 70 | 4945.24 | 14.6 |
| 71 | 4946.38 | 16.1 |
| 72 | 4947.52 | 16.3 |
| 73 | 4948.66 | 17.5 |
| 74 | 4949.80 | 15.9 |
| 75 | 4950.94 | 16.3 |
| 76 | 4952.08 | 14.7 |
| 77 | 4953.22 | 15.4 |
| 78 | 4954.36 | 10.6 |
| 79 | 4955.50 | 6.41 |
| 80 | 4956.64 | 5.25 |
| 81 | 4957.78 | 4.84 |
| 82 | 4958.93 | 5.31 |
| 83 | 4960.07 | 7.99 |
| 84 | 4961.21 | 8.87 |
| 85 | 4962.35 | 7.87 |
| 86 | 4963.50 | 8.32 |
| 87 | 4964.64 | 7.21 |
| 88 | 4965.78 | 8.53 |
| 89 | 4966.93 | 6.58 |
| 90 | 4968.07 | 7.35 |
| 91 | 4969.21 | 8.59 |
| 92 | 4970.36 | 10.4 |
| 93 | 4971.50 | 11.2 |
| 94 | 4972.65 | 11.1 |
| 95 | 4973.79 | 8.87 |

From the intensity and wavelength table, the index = 1.1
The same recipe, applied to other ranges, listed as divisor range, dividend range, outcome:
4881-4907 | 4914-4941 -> 1.32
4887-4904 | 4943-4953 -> 1.47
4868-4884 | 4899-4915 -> 1.53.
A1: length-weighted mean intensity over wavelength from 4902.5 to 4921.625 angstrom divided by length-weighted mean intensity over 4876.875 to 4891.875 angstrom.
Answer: 1.5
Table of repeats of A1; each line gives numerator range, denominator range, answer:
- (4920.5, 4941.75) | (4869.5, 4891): 1.61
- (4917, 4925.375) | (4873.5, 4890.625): 1.48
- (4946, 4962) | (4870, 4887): 1.34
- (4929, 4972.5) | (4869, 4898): 1.29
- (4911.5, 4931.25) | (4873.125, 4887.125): 1.58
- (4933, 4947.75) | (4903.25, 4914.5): 1.20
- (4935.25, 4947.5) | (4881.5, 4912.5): 1.32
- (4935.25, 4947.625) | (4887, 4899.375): 1.38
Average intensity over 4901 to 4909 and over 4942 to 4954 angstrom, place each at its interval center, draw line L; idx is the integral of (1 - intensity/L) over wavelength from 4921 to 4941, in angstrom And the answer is 0.37 angstrom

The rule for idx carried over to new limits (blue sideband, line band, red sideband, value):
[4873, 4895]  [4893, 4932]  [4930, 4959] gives -4.9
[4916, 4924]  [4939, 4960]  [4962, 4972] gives -4.9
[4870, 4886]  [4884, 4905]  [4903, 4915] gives -0.7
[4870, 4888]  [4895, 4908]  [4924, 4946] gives -1.1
